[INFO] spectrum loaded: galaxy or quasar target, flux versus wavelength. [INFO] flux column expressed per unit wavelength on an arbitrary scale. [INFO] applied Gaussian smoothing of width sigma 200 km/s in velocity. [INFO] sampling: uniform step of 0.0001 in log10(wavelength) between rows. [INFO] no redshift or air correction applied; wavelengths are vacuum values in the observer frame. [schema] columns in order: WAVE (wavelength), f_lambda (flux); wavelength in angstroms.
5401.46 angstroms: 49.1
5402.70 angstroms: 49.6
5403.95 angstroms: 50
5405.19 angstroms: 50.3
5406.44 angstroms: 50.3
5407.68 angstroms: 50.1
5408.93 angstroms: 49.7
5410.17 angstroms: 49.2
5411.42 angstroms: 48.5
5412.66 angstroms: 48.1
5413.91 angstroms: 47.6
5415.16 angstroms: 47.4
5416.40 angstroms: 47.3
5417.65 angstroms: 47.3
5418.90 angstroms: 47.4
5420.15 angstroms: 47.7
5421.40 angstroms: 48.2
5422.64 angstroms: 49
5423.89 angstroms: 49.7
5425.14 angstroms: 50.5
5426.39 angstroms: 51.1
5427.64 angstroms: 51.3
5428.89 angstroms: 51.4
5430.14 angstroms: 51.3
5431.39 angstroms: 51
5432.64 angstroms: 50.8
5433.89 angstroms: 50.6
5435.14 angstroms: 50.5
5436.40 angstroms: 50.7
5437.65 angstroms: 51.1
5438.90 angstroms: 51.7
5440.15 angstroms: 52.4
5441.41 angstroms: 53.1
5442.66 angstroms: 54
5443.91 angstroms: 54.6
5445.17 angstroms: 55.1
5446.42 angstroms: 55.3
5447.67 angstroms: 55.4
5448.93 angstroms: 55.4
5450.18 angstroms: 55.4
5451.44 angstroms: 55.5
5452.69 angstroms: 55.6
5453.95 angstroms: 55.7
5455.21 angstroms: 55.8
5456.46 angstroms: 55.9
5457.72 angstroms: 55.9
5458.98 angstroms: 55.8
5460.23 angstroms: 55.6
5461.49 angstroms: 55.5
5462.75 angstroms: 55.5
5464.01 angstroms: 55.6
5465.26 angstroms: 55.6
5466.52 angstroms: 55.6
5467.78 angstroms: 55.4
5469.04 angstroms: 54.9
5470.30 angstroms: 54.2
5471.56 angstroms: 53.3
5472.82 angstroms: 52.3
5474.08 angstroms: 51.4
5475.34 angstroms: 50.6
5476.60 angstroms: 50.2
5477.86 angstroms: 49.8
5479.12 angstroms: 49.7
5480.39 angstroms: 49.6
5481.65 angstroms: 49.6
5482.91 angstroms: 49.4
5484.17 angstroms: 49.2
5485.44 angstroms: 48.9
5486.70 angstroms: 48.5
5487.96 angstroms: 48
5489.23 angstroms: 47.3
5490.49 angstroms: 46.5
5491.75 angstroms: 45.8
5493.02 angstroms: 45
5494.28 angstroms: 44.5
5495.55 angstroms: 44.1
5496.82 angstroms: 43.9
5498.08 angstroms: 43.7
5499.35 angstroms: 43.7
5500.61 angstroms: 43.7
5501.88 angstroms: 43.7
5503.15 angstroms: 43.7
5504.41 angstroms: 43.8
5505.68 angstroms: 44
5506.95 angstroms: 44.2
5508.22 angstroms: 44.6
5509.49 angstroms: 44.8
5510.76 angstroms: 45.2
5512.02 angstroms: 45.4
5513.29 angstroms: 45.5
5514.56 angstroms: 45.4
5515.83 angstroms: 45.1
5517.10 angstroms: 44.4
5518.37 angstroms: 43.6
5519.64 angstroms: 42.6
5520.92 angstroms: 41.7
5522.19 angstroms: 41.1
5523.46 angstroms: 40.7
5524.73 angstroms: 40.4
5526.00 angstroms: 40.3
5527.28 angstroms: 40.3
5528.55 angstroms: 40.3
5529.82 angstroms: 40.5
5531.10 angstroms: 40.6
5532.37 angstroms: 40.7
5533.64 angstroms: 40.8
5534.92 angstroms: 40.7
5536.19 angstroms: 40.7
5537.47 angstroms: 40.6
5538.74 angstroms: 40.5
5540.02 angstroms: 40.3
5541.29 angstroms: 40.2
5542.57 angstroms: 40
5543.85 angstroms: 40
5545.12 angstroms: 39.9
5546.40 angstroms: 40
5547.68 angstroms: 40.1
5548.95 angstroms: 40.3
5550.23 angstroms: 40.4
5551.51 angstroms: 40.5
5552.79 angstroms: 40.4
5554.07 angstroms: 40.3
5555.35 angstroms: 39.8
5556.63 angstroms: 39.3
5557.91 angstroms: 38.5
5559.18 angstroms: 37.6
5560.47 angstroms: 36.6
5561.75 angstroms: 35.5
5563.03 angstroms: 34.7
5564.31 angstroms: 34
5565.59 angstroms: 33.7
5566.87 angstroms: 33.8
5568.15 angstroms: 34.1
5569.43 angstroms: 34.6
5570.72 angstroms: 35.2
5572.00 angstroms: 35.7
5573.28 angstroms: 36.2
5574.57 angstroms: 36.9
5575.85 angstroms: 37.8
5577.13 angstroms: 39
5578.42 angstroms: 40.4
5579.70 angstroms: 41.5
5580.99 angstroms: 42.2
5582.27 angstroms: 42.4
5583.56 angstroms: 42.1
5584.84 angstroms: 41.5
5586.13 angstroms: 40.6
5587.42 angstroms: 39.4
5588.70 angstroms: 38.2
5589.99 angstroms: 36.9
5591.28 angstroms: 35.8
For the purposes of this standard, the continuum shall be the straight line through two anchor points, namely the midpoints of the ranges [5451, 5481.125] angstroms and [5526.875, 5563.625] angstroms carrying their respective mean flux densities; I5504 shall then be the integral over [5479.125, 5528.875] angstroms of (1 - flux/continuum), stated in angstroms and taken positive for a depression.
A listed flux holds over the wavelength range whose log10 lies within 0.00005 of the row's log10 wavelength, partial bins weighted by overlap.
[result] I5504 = 2.5 angstroms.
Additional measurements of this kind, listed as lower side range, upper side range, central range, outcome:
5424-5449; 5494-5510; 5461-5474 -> -1.7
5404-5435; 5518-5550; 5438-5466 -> -4.8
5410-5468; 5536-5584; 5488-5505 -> 0.4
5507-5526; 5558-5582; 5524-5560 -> 0.1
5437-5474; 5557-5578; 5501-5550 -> 1.1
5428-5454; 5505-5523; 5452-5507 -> -1.9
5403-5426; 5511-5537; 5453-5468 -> -3.2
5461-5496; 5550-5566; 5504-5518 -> 0.2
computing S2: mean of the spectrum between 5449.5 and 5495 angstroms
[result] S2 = 52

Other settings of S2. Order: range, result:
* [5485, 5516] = 45.1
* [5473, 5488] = 49.7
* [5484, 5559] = 42.6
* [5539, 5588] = 38.6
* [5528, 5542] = 40.5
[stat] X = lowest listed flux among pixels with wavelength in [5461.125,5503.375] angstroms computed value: 43.7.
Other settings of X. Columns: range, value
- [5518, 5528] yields 40.3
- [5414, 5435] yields 47.3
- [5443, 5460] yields 54.6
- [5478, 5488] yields 48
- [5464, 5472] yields 53.3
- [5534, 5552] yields 39.9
